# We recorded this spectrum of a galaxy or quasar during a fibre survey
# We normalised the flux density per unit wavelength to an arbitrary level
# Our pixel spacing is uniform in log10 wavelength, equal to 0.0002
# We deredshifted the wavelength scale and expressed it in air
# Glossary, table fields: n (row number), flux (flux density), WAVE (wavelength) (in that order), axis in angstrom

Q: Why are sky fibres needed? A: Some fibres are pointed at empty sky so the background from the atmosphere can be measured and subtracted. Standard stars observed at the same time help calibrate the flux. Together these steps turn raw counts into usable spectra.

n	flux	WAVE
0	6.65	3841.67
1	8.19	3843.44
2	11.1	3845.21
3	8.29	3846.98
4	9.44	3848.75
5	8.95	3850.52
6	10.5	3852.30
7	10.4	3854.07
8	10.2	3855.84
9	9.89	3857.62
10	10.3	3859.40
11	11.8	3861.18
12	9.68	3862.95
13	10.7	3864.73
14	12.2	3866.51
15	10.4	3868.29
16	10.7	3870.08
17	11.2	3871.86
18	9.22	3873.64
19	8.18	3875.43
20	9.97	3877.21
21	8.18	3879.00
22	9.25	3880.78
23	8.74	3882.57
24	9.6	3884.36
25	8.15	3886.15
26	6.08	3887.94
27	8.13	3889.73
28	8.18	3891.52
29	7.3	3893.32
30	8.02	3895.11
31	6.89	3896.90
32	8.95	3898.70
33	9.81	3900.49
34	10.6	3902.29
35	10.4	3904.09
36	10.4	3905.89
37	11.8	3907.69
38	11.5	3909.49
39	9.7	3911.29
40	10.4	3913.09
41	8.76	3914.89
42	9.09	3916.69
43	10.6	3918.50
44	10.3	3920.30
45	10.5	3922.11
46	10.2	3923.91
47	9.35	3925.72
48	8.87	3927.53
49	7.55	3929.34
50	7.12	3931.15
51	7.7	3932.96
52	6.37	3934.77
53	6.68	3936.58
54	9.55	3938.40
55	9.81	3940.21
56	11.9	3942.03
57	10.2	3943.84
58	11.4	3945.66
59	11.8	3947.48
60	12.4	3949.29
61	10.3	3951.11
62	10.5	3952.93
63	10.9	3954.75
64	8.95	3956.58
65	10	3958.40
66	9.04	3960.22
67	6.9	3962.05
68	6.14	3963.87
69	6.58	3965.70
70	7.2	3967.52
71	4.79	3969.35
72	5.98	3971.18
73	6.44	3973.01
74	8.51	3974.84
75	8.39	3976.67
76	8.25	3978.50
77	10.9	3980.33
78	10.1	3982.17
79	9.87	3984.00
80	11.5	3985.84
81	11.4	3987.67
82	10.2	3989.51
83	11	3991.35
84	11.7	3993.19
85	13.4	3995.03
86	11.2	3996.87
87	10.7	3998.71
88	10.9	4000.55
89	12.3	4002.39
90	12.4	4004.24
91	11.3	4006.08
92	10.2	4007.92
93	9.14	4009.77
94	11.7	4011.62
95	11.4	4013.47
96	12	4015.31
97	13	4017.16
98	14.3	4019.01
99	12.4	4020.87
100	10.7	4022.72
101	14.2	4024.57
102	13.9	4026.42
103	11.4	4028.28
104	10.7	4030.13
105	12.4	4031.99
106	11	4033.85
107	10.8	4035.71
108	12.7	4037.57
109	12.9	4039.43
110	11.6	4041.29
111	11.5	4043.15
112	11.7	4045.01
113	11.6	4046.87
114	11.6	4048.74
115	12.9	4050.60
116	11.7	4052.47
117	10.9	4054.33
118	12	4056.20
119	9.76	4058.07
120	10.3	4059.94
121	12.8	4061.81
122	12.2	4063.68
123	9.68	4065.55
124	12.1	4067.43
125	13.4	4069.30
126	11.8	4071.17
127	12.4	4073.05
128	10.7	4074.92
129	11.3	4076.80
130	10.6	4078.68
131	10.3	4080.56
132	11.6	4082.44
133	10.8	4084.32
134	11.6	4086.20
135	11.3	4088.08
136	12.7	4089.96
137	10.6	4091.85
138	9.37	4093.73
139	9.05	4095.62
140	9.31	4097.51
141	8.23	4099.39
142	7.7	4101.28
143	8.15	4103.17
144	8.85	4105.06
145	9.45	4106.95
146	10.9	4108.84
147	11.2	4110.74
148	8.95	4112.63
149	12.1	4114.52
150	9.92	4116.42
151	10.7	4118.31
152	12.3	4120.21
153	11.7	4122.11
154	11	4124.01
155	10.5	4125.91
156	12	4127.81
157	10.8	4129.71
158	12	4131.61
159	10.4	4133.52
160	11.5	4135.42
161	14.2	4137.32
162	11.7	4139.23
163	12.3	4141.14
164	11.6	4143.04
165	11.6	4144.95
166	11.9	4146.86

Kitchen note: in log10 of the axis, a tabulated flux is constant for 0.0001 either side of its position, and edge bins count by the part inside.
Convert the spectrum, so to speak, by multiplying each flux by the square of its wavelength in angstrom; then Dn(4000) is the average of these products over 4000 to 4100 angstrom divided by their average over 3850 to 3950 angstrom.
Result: 1.3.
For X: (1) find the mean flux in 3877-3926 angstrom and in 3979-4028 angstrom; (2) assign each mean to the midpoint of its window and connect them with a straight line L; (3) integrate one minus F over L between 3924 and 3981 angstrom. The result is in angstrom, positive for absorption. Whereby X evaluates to 9.2 angstrom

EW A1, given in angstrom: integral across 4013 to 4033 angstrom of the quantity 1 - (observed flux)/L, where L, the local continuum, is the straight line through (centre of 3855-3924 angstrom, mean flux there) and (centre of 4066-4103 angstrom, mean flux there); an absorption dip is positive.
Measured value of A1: -4.0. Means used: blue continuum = 9.63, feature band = 12.4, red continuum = 10.7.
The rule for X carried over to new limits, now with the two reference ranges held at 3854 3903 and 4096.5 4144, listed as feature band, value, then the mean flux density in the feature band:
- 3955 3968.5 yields 2.5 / 7.96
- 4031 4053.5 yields -3.5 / 11.9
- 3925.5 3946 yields 1.9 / 8.79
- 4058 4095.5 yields -2.8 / 11.3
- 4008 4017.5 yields -1.1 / 11.2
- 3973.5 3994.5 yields -0.4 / 10.1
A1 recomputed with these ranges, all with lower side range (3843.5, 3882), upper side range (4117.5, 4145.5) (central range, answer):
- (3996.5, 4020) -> -1.6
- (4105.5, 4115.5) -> 0.9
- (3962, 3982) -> 6.1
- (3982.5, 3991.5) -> 0.0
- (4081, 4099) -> 1.2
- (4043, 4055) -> -0.7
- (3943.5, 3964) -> 1.0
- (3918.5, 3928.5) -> 0.4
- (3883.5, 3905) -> 3.5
